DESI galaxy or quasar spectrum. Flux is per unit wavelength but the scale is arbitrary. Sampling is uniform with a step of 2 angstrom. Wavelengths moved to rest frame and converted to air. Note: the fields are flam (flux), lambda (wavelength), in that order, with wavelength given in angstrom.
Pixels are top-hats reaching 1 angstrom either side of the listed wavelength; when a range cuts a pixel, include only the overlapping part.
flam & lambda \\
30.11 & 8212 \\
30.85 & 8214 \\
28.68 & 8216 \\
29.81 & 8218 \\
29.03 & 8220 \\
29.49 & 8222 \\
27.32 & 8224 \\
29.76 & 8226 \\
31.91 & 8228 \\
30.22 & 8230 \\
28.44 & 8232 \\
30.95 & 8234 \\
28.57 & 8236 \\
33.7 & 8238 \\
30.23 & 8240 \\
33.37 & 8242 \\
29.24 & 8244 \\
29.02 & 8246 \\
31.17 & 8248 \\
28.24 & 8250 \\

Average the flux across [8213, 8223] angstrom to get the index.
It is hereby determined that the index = 29.6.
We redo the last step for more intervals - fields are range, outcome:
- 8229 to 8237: 29.5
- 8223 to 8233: 29.5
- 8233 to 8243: 31.4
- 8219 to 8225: 28.6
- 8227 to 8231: 31.1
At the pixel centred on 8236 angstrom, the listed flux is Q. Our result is 28.57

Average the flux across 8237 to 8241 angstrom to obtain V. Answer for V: 32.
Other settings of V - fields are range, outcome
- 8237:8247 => 31.1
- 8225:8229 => 30.8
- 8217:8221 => 29.4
